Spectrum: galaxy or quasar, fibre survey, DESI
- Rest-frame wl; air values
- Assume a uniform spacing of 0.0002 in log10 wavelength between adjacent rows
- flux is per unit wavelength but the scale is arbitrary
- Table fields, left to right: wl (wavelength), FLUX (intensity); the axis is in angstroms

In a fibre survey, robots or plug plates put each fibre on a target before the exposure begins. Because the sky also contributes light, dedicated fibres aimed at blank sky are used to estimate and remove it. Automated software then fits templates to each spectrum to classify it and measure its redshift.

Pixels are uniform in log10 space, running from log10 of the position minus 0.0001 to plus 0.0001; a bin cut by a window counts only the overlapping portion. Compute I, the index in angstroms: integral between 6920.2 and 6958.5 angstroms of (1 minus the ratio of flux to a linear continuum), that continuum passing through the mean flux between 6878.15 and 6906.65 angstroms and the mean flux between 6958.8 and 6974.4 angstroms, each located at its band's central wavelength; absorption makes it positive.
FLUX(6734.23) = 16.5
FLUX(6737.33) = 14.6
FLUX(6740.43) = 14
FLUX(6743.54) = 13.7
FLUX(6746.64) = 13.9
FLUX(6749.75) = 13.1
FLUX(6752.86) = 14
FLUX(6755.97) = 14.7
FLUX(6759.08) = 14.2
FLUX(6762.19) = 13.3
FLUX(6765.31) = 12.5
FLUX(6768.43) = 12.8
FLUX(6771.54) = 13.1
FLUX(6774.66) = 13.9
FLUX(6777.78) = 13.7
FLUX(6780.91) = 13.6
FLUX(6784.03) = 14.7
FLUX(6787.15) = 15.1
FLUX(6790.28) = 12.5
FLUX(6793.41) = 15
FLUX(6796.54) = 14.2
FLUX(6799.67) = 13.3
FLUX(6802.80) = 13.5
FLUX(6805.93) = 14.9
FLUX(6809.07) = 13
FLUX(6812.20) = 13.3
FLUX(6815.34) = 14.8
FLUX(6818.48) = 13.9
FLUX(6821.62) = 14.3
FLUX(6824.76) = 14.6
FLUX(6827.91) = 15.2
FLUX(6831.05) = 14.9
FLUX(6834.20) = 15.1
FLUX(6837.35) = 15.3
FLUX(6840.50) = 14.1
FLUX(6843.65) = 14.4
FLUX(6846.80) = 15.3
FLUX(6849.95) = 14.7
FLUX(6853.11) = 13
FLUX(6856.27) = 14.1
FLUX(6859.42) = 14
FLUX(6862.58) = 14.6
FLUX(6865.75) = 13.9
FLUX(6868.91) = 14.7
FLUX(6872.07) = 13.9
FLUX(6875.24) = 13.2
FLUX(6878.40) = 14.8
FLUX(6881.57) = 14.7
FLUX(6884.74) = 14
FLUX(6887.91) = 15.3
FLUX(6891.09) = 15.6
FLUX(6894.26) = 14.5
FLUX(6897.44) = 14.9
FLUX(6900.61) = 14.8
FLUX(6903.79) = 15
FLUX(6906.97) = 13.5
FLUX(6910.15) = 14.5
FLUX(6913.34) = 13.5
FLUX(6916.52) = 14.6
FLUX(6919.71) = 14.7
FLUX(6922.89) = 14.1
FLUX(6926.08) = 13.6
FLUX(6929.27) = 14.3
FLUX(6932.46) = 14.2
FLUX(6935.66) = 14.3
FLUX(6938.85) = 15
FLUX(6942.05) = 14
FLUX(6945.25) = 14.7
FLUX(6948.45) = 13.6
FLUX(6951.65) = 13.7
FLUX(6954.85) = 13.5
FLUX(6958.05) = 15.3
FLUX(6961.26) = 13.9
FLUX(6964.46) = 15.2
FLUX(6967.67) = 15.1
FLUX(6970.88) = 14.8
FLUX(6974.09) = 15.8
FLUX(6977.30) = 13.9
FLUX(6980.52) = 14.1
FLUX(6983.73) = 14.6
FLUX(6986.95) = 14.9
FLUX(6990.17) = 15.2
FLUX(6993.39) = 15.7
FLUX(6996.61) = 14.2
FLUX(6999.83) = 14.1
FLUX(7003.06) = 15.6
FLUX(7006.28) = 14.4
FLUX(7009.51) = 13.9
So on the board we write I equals 1.8 angstroms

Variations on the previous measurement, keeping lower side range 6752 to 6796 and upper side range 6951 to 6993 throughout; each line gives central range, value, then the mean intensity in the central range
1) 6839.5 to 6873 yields -0.2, 14.3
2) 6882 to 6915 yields -0.5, 14.6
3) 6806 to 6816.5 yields 0.1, 13.8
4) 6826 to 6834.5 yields -0.6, 15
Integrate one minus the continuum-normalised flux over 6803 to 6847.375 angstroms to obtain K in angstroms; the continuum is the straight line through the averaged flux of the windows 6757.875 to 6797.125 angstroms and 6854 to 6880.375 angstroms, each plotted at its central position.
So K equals -1.7 angstroms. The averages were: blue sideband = 13.7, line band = 14.5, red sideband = 14.1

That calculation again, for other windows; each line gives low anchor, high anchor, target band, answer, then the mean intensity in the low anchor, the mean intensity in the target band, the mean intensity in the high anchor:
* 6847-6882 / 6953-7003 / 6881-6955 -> 0.28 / 14.2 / 14.4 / 14.7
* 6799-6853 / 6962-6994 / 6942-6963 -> 0.96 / 14.4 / 14.1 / 14.9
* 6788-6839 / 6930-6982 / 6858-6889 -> 0.07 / 14.2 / 14.3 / 14.4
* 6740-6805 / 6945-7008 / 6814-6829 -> -0.61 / 13.8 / 14.5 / 14.6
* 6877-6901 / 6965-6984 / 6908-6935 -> 1.13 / 14.8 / 14.2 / 14.8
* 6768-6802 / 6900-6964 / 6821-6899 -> -2.66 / 13.8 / 14.5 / 14.2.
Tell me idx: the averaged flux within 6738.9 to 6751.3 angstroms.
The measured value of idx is 13.7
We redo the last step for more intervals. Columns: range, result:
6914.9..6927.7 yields 14.3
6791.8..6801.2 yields 14.2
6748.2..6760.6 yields 14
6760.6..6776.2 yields 13.1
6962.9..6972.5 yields 15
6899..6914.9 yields 14.3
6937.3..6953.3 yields 14.2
